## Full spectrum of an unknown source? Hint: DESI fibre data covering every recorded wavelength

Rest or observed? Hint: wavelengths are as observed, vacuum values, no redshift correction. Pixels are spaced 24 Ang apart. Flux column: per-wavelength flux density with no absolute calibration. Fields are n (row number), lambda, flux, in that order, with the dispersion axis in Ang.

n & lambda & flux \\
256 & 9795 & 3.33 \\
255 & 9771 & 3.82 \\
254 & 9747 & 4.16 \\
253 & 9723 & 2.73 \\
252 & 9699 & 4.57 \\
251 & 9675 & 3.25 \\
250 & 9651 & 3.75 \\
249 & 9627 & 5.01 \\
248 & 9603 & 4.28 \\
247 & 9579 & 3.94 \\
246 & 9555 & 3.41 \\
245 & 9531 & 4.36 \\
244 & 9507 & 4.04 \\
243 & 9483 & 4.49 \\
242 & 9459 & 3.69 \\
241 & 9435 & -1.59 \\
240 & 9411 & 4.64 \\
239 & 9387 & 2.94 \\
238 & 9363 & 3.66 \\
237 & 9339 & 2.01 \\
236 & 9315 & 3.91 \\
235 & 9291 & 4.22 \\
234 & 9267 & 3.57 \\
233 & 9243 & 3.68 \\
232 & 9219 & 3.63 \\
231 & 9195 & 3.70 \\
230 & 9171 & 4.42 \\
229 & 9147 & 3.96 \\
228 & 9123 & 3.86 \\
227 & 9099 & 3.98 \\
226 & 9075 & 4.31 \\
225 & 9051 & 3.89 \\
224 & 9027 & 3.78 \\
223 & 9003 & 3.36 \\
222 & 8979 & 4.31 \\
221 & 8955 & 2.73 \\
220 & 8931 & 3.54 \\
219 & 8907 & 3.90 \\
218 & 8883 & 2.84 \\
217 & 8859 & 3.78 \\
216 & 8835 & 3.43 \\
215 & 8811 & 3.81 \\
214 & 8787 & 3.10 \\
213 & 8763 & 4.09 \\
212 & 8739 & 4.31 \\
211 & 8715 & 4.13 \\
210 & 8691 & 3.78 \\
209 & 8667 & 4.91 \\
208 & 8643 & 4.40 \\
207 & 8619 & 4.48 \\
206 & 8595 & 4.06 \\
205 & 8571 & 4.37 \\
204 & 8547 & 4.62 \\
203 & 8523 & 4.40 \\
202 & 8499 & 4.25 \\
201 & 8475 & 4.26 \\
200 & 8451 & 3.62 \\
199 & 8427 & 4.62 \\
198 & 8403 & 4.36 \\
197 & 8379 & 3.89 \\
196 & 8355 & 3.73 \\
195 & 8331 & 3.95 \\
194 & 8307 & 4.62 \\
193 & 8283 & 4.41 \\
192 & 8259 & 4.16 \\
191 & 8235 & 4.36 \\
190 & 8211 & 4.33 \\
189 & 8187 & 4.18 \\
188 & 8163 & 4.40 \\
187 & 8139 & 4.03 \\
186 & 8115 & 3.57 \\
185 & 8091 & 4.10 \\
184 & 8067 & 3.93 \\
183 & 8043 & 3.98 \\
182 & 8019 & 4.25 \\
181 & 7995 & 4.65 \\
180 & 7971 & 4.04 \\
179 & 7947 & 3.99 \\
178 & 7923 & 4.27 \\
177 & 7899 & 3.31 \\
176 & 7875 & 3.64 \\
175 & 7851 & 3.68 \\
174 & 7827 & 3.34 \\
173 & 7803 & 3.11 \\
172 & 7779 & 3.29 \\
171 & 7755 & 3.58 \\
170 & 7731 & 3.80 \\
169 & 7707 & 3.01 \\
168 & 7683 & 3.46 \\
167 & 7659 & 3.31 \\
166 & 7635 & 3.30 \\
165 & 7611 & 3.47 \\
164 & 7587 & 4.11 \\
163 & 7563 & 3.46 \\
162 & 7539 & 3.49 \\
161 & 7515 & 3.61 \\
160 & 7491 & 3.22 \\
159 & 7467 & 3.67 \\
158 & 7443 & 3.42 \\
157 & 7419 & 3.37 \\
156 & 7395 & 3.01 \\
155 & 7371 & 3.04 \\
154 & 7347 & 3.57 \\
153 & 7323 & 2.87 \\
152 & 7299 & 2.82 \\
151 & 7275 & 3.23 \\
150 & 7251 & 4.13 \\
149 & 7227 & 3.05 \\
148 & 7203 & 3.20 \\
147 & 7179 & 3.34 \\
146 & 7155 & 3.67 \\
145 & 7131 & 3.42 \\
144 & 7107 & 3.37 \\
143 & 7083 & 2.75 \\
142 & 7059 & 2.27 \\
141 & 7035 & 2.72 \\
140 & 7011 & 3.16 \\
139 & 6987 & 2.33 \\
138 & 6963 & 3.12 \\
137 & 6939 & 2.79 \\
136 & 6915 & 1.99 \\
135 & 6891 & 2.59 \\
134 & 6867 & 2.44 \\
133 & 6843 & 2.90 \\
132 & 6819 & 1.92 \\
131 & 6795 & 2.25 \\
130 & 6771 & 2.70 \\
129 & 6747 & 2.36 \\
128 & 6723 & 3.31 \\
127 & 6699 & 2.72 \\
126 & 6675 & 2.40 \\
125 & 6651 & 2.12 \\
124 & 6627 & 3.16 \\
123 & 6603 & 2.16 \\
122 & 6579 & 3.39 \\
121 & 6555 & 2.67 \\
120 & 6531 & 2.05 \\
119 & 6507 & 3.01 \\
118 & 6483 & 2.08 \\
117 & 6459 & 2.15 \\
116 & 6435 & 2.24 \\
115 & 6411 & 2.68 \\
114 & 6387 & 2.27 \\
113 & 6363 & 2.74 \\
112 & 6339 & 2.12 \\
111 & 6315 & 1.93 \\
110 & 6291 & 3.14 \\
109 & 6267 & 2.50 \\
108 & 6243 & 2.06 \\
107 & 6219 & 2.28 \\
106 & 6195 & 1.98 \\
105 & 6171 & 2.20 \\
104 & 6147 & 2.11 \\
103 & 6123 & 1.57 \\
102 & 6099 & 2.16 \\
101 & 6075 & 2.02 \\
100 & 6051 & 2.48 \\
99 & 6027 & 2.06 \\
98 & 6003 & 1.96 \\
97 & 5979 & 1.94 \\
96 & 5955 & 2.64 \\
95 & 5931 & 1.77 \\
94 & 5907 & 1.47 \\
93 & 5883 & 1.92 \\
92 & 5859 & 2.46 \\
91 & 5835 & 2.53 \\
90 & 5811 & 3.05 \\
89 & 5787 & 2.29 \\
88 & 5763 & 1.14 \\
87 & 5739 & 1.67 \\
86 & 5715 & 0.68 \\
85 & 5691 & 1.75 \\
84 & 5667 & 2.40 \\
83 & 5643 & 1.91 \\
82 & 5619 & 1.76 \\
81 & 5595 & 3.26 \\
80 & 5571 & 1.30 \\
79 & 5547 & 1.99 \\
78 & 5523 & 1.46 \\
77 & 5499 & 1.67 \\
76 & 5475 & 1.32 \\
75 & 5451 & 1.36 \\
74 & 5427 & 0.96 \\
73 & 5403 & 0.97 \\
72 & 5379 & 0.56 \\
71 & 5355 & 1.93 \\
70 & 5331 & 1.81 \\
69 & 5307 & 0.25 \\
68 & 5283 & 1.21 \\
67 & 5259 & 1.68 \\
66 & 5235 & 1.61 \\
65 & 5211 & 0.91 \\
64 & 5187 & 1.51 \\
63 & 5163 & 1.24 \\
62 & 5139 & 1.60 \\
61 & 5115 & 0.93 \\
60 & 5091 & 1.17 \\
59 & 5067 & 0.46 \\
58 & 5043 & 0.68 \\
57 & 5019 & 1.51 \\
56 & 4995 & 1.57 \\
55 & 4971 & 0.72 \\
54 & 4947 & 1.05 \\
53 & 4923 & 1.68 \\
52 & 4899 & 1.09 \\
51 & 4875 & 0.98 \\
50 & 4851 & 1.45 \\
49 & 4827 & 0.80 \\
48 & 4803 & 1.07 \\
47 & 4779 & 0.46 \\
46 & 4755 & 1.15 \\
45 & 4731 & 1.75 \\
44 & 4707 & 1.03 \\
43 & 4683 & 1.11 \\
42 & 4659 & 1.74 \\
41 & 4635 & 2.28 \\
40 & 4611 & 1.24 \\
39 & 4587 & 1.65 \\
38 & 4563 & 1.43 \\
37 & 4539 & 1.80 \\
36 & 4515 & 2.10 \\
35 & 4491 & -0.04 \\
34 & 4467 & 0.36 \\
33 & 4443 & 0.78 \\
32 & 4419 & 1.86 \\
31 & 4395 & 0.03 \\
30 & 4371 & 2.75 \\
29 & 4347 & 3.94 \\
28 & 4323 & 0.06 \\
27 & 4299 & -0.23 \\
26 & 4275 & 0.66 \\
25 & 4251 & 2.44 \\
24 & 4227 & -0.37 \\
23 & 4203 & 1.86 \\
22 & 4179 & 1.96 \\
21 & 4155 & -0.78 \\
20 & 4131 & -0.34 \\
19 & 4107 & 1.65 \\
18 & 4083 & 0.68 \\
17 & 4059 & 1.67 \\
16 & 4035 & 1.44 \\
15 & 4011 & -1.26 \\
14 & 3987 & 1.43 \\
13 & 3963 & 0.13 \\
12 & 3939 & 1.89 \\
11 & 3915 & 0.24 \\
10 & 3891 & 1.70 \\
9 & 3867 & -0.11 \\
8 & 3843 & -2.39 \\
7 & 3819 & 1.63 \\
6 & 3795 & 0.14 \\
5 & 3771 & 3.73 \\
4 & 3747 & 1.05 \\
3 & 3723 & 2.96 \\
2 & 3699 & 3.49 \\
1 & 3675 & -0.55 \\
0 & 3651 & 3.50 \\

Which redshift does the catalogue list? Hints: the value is 0.777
